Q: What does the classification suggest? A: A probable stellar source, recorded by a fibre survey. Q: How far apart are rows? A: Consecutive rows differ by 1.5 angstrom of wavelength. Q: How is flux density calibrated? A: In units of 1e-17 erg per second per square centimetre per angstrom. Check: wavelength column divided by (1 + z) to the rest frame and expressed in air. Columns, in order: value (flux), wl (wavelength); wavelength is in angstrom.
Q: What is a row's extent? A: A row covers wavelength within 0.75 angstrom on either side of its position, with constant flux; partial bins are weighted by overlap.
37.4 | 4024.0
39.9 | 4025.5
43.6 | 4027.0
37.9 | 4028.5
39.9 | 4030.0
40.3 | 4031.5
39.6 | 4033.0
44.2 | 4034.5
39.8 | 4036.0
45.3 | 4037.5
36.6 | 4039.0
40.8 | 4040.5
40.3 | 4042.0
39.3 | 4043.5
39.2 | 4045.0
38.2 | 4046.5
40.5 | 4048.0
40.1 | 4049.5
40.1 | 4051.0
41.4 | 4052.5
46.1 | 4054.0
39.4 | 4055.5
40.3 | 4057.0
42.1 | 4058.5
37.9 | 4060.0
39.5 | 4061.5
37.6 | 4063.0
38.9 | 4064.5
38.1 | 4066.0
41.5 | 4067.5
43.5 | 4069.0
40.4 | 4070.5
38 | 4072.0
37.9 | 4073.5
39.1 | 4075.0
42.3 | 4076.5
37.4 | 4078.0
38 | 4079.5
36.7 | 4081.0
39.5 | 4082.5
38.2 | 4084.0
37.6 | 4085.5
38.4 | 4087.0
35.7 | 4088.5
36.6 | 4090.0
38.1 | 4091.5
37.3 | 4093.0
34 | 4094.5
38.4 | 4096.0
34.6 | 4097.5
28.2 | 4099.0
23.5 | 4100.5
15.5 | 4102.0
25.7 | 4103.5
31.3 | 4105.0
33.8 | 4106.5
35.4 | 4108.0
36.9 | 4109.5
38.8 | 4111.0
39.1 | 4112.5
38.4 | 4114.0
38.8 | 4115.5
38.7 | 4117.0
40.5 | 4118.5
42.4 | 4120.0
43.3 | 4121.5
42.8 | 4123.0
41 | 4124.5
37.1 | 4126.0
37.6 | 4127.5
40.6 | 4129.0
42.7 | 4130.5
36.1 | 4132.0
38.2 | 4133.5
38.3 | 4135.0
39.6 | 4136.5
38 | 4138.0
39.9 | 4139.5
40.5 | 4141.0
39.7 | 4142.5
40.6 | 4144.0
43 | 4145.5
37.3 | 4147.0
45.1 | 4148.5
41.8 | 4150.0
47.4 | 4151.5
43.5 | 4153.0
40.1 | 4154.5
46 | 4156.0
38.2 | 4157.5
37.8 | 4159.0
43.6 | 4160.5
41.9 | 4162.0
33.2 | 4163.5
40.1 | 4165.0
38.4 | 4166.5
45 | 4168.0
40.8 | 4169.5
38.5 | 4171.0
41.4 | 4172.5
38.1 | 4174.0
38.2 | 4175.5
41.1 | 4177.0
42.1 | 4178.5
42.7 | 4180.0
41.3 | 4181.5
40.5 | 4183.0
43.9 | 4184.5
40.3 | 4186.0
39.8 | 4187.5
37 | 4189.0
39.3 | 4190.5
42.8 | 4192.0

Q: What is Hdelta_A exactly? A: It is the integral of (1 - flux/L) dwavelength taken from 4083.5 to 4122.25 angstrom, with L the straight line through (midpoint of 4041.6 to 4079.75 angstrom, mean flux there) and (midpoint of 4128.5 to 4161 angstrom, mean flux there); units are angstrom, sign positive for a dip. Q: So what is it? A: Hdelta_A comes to 4.8 angstrom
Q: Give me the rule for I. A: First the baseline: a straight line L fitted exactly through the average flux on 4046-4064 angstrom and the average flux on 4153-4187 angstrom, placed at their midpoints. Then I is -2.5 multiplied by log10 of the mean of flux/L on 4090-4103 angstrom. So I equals 0.27 mag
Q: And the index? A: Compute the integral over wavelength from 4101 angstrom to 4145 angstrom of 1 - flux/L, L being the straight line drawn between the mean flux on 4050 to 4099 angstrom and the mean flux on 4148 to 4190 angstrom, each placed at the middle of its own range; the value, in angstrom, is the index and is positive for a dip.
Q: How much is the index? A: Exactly 2.6 angstrom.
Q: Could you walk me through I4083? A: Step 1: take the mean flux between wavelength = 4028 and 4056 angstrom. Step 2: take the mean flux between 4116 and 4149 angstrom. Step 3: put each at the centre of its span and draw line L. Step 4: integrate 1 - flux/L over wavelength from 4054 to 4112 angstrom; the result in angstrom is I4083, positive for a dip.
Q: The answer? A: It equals 5.3 angstrom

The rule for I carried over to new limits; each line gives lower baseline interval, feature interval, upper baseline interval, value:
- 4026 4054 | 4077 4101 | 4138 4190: 0.13 mag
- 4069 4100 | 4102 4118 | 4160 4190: 0.10 mag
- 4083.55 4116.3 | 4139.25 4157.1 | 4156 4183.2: -0.10 mag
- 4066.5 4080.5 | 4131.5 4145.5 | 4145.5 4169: 0.05 mag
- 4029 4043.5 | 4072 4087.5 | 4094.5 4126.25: -0.03 mag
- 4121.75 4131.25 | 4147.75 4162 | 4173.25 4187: -0.05 mag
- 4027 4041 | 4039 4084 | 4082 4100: -0.03 mag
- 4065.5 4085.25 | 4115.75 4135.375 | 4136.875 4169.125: 0.01 mag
